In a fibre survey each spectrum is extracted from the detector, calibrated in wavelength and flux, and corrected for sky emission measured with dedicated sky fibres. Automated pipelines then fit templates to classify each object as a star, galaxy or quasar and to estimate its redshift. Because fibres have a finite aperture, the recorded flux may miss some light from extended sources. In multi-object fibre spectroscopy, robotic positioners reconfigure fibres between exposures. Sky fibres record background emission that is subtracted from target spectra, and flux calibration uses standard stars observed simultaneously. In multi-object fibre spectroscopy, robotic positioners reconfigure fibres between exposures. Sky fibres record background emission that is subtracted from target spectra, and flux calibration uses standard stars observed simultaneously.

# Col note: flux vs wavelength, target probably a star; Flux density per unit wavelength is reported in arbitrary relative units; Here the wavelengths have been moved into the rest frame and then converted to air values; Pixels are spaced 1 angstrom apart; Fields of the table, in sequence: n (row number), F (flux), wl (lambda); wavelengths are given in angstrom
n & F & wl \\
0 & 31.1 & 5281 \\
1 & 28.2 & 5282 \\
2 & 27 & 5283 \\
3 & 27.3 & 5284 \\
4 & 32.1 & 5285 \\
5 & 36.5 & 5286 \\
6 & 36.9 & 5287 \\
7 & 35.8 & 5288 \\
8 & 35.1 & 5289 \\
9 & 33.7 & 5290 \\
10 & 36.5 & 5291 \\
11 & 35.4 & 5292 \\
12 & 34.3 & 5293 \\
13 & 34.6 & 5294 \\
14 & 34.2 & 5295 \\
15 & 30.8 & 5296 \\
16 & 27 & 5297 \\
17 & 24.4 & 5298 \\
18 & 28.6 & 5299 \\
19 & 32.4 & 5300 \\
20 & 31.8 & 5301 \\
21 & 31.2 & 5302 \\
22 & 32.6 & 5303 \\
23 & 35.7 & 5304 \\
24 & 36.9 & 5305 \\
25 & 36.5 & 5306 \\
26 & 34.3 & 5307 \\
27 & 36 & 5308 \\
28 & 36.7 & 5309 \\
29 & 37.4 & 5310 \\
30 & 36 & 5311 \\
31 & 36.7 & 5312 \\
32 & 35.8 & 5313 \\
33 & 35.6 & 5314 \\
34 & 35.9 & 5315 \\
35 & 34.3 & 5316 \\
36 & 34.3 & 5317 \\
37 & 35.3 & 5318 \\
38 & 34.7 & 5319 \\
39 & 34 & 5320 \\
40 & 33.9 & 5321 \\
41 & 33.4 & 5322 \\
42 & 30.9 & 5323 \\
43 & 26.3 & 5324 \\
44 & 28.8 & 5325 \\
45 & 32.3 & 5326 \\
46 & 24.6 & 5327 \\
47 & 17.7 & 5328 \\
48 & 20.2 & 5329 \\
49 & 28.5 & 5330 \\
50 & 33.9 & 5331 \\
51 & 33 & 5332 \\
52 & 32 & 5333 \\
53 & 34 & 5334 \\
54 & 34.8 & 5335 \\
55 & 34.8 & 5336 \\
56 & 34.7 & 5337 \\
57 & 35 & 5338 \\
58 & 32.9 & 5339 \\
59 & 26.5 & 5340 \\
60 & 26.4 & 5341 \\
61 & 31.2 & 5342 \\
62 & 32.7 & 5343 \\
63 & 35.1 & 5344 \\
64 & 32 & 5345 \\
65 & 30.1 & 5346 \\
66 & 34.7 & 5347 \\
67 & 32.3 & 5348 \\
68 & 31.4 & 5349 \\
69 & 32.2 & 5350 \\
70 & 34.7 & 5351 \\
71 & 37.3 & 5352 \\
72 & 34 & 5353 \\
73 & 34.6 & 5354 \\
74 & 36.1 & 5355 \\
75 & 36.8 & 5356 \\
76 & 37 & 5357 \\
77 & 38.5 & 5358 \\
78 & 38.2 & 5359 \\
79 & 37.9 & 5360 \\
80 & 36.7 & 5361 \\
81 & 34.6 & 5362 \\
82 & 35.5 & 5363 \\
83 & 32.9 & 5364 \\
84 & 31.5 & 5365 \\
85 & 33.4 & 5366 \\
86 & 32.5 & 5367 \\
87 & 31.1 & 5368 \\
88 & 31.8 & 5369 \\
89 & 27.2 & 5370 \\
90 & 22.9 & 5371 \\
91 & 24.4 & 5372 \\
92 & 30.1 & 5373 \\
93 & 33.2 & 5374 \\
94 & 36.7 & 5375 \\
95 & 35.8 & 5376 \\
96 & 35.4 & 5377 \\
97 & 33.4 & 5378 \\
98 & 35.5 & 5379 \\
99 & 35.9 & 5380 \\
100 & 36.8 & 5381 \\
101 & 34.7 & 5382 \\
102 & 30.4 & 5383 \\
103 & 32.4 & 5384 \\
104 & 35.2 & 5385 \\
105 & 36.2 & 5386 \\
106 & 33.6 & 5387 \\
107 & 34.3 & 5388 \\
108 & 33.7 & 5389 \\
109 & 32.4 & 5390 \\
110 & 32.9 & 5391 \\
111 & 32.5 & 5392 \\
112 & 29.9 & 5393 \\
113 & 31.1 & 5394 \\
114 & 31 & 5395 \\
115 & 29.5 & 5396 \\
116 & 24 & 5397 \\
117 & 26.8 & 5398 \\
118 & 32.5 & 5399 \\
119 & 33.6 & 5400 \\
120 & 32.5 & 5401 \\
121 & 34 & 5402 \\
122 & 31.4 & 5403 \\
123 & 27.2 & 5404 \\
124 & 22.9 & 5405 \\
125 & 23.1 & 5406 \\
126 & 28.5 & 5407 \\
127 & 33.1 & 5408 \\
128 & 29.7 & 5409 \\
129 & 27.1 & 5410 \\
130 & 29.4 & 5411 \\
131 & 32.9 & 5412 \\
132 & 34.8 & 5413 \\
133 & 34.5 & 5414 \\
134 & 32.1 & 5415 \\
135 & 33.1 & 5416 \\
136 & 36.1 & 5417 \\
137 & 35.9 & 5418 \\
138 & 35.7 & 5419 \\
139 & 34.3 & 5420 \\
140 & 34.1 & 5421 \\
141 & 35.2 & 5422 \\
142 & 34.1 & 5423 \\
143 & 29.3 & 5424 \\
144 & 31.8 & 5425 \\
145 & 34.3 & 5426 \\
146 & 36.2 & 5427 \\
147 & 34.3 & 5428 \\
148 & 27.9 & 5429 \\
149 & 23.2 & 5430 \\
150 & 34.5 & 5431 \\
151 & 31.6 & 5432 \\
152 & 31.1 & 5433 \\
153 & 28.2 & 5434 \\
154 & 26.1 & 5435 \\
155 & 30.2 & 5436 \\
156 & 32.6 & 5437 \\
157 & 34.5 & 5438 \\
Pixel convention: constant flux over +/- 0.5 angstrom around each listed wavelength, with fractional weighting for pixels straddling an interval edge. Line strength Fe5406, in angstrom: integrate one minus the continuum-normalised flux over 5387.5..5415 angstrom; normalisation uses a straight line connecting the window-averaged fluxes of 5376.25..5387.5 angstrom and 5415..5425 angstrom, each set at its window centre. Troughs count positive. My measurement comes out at 2.9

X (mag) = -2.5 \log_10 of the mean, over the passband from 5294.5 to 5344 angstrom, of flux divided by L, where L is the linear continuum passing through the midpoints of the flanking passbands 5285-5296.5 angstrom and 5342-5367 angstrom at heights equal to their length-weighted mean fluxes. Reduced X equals 0.08 mag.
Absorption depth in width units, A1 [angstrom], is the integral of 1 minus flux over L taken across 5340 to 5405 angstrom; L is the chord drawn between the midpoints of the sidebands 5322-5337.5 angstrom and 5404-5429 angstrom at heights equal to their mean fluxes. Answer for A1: -3.8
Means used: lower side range 29.9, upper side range 32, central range 32.7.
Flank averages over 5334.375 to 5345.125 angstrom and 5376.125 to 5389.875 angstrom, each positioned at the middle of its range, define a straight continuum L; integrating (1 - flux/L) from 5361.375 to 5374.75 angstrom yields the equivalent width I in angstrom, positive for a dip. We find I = 1.1 angstrom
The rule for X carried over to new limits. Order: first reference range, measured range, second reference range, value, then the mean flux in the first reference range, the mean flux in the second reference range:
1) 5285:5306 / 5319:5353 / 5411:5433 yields 0.06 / 33.3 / 33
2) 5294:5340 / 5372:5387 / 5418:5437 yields -0.06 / 32.4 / 31.9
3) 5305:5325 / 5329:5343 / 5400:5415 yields 0.06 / 34.5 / 30.3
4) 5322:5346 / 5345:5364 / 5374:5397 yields -0.11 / 30.4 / 33.4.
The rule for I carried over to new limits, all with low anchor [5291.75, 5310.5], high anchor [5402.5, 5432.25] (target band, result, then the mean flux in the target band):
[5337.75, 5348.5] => 0.3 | 31.6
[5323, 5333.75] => 1.6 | 28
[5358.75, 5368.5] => -0.6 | 34.3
